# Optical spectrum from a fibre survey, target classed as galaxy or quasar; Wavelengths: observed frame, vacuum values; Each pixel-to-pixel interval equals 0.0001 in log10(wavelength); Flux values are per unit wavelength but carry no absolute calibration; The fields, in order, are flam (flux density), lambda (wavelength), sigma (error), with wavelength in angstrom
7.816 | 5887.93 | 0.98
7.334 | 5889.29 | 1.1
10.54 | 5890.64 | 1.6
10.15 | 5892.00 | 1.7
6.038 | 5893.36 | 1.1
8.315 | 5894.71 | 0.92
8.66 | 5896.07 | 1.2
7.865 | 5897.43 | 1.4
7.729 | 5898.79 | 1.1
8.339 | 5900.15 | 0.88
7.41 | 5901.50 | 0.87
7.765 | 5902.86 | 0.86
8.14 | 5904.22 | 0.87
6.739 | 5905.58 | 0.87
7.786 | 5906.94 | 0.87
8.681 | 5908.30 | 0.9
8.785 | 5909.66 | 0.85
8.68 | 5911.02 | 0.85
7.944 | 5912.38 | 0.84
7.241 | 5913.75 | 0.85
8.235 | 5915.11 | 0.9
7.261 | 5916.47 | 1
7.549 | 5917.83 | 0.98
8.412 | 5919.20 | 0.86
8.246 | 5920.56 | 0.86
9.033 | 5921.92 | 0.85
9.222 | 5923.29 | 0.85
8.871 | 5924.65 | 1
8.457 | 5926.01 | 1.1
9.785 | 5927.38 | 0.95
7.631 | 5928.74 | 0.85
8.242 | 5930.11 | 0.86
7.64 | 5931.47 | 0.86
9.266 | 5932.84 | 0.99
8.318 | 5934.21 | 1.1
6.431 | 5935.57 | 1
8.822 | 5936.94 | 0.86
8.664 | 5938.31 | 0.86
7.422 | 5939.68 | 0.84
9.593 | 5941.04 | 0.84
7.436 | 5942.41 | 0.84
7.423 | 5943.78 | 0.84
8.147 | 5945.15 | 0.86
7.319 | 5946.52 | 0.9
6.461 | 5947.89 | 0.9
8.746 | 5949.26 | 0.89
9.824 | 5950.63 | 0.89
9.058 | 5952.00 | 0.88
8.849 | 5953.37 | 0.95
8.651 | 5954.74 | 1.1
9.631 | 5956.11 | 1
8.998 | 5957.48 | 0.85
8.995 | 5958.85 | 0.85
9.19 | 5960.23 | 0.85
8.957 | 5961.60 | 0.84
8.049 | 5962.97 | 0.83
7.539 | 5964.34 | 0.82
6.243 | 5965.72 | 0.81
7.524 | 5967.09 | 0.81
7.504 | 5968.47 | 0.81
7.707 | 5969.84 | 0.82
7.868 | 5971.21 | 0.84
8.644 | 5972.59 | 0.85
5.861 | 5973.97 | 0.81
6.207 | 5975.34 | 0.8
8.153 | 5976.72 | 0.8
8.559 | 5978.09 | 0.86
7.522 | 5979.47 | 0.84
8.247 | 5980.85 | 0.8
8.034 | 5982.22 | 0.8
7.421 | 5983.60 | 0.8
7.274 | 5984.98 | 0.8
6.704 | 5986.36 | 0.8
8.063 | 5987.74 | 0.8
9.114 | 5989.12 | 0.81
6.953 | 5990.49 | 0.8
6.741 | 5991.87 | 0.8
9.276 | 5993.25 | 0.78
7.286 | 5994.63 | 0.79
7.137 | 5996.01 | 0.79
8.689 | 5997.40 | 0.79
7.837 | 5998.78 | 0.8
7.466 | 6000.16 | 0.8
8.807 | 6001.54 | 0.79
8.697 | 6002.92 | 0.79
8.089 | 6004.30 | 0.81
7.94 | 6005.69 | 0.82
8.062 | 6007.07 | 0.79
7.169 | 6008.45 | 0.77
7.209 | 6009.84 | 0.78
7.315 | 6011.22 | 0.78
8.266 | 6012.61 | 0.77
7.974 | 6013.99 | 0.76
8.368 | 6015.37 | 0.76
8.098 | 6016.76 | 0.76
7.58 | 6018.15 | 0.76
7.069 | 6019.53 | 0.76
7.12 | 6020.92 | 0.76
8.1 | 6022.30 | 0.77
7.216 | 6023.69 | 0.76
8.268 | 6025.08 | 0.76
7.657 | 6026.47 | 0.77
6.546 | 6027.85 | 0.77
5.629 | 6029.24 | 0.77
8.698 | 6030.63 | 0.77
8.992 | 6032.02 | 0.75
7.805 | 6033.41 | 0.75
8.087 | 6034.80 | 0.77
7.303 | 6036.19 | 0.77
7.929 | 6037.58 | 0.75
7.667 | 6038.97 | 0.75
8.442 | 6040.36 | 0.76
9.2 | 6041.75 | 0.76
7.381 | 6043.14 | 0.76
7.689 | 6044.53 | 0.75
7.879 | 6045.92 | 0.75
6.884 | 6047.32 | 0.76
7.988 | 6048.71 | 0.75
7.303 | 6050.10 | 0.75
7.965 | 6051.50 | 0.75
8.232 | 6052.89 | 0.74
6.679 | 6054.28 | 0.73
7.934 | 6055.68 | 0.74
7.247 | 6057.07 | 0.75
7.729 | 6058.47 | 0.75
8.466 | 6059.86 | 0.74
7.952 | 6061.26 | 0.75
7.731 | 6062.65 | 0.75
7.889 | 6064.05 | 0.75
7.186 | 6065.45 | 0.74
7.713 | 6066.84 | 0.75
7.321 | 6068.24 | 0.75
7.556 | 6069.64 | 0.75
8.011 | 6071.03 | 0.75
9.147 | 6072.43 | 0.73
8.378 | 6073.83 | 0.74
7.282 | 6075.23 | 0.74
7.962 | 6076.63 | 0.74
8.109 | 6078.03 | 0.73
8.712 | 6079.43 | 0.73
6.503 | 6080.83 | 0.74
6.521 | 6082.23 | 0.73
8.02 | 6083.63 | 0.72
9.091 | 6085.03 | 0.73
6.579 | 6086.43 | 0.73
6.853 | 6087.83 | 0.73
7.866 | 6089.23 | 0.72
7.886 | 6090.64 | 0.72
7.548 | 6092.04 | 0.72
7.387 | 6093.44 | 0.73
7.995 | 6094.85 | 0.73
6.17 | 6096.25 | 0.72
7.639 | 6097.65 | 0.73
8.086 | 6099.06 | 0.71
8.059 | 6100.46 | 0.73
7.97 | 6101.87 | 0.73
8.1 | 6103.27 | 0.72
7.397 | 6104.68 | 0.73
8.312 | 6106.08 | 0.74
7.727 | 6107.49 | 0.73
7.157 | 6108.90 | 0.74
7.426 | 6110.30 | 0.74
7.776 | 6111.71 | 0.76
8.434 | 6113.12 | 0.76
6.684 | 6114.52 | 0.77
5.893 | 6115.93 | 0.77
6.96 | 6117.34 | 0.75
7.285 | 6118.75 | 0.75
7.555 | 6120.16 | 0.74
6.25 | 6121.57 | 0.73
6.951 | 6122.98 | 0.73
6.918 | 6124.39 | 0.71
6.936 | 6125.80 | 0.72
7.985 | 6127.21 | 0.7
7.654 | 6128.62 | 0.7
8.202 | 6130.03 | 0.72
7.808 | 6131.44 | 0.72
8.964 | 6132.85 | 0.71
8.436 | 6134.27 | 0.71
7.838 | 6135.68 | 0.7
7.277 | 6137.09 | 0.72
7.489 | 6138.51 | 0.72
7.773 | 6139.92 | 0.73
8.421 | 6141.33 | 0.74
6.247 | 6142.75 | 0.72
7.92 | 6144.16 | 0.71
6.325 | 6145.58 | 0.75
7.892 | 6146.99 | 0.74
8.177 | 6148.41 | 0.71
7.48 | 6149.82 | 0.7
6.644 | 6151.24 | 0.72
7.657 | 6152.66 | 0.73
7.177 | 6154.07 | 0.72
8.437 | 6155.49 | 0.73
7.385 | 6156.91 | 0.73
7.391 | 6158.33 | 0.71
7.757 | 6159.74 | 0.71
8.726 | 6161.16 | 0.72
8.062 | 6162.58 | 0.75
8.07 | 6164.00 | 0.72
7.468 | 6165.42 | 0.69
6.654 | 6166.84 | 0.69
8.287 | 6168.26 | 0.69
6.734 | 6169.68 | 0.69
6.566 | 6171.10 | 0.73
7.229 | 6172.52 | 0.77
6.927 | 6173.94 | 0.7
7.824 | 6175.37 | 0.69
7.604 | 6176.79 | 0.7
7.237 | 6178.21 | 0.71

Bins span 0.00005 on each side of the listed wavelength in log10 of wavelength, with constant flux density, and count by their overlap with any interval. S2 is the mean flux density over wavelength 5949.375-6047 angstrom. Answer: 7.91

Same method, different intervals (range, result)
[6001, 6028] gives 7.8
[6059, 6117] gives 7.67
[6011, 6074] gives 7.77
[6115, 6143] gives 7.45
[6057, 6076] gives 7.85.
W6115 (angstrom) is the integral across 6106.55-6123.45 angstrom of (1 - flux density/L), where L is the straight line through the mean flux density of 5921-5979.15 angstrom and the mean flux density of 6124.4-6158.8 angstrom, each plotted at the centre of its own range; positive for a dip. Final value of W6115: 1.1 angstrom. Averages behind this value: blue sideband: 8.21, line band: 7.19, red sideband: 7.63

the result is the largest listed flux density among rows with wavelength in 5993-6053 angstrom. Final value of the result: 9.276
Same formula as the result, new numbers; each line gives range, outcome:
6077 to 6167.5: 9.091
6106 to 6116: 8.434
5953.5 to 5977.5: 9.631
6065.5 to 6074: 9.147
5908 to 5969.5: 9.824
